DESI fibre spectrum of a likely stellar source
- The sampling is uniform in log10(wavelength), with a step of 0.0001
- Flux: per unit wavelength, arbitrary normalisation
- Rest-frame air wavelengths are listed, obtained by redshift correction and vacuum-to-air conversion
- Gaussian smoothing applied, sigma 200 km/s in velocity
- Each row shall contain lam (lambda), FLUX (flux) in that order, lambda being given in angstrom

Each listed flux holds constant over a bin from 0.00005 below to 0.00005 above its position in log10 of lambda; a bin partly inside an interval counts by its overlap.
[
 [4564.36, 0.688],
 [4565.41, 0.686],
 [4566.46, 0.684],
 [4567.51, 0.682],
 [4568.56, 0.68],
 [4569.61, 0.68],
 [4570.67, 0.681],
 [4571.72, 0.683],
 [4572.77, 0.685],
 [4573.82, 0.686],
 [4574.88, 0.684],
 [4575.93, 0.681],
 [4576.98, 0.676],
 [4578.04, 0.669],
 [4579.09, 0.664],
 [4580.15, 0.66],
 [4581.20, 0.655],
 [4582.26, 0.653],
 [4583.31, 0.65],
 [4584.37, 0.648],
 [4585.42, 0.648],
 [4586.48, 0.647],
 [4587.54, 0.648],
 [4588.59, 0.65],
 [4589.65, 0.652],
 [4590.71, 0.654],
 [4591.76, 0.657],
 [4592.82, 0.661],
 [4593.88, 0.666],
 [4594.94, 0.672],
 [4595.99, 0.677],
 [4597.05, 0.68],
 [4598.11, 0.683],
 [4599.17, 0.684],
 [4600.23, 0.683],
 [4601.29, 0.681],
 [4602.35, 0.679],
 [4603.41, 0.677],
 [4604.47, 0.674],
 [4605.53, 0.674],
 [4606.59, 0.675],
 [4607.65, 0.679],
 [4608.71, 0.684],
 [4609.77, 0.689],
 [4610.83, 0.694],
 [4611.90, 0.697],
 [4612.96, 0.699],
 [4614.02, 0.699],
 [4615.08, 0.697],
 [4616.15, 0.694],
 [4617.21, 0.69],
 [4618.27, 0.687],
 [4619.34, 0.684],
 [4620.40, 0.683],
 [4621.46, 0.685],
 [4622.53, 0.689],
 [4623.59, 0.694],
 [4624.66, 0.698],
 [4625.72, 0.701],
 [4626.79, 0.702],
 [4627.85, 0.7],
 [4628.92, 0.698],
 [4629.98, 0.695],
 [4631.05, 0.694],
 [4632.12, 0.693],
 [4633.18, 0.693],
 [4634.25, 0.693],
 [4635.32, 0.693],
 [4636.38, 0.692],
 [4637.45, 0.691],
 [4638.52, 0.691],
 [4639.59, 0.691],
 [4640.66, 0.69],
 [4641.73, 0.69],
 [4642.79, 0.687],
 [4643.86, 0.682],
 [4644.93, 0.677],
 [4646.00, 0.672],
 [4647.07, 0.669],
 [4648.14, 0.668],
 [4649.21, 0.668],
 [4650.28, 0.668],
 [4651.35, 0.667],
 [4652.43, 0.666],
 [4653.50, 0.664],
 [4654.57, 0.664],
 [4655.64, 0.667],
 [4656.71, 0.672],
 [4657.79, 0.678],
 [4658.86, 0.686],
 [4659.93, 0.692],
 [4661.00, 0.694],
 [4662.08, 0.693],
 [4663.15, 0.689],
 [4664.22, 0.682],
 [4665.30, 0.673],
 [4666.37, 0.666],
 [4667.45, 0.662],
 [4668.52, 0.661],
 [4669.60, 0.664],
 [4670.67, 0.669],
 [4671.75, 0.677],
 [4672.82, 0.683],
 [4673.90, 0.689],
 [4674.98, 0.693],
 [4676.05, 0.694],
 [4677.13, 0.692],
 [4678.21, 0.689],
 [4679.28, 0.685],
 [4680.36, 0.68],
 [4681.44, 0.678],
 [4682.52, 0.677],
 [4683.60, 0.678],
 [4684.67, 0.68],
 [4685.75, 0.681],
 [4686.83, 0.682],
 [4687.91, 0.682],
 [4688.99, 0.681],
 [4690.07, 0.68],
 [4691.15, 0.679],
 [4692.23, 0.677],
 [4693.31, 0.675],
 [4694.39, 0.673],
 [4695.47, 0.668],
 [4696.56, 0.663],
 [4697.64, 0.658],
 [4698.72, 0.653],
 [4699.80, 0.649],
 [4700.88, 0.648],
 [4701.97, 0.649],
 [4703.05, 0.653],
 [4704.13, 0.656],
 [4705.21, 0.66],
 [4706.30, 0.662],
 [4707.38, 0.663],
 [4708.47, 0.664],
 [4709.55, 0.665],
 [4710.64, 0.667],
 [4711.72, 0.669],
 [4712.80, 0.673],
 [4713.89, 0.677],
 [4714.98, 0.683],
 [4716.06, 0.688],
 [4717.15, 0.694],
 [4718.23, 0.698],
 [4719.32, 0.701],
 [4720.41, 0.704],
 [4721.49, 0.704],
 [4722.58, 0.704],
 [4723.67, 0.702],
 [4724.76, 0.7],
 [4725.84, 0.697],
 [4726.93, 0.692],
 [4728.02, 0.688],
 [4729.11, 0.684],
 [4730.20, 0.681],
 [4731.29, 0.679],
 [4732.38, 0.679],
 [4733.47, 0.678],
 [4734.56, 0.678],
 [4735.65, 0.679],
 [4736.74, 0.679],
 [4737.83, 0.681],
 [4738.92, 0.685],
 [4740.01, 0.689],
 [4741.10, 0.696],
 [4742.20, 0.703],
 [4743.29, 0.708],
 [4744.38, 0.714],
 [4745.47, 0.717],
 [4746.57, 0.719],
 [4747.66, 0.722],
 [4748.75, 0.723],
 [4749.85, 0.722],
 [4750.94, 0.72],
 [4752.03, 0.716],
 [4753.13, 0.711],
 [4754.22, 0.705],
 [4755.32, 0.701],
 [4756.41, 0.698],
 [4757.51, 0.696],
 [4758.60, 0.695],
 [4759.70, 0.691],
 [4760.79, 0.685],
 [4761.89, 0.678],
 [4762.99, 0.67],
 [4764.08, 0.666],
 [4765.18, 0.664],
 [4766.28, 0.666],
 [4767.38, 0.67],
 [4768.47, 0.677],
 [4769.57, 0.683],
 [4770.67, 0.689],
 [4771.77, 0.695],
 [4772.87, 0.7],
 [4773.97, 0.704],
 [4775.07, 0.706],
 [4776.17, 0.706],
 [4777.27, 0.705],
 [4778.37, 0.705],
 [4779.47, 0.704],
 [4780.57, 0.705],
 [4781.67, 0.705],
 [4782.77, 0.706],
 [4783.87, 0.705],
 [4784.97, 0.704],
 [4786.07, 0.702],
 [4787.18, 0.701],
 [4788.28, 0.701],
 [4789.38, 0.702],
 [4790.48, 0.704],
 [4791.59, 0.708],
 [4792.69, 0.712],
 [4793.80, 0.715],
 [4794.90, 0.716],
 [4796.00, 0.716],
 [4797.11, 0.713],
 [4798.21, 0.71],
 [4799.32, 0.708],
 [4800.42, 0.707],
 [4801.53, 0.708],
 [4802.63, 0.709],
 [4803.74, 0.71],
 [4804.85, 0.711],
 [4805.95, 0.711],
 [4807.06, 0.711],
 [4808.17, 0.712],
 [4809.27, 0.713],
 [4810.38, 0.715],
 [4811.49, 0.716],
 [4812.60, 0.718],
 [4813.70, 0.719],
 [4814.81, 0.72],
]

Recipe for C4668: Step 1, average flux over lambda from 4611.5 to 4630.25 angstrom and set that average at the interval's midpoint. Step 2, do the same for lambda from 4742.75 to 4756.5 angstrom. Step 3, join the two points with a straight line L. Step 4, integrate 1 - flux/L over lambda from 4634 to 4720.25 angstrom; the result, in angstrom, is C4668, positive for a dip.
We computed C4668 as 3.3 angstrom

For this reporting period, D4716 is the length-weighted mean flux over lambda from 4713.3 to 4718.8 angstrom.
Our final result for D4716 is 0.687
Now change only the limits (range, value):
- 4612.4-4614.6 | 0.701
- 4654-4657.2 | 0.669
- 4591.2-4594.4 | 0.662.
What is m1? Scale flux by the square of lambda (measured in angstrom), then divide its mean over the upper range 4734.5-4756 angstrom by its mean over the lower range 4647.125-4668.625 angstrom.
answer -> 1.08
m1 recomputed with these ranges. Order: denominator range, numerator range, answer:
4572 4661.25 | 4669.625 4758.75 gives 1.05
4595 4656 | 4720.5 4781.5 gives 1.07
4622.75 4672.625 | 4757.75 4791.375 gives 1.07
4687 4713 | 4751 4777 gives 1.07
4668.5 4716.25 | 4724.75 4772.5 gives 1.05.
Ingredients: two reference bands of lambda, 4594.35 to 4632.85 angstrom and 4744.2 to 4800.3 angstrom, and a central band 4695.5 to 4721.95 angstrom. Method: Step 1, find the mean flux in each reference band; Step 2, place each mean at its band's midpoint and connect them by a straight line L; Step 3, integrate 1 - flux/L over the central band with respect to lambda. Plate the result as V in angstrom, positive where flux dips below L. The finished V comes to 1.0 angstrom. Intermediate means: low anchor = 0.688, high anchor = 0.701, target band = 0.671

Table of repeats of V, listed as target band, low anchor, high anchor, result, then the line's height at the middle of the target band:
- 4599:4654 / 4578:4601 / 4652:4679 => -1.3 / 0.67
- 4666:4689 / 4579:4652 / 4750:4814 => 0.3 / 0.688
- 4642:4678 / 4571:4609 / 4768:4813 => 0.3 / 0.682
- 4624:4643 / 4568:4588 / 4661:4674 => -0.6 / 0.673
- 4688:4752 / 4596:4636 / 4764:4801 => 1.1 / 0.696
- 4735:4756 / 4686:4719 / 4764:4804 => -0.6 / 0.686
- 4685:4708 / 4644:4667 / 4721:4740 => 0.5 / 0.682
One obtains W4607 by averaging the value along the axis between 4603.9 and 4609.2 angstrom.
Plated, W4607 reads 0.678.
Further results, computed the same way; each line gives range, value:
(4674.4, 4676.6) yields 0.693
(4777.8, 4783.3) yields 0.705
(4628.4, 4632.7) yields 0.696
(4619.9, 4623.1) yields 0.686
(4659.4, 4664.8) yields 0.69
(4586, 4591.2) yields 0.65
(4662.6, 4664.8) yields 0.686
